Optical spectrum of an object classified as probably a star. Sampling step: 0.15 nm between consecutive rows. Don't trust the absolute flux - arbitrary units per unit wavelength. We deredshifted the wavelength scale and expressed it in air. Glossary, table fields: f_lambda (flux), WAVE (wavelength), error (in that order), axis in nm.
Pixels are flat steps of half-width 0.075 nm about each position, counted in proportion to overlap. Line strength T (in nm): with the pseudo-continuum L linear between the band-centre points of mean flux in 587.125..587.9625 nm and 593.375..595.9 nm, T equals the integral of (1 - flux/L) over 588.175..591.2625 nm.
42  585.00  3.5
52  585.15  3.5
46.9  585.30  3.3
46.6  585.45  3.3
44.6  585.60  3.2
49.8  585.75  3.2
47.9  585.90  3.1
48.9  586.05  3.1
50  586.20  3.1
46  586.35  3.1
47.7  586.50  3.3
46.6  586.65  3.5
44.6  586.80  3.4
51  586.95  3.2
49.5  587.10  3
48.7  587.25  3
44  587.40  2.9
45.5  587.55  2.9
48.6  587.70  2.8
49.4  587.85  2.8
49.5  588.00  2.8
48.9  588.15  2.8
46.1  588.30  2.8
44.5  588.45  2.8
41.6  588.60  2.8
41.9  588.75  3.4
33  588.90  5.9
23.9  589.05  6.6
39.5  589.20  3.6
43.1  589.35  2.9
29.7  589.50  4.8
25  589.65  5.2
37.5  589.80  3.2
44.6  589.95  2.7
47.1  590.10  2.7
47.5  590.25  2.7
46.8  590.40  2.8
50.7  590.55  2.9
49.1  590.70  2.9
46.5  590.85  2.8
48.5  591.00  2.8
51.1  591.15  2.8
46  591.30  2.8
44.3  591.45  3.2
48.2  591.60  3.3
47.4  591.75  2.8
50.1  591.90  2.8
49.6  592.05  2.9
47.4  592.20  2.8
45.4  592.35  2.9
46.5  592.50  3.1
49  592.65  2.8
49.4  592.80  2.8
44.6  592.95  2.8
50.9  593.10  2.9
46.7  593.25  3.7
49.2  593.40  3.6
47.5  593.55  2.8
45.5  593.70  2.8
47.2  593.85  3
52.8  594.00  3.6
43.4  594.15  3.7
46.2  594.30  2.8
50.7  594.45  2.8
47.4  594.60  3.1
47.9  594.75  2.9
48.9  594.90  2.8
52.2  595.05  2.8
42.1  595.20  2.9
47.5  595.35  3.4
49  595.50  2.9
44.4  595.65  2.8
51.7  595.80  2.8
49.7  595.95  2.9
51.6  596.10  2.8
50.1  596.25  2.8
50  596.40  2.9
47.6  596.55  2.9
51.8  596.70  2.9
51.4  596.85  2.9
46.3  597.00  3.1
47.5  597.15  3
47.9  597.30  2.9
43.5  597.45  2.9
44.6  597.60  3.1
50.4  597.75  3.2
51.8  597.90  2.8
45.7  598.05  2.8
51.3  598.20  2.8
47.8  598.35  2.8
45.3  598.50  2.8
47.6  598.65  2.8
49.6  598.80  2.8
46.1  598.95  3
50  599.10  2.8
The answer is 0.36 nm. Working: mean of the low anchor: 47.5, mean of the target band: 42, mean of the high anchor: 47.9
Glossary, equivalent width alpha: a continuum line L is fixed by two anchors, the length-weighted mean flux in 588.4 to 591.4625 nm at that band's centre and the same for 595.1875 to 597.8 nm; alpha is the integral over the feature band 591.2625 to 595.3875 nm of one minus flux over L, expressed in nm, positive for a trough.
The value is -0.22 nm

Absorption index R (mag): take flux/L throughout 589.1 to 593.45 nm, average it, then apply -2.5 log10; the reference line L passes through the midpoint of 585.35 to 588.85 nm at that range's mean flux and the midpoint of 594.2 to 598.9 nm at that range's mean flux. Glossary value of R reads 0.05 mag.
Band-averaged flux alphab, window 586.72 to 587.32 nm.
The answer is 48.4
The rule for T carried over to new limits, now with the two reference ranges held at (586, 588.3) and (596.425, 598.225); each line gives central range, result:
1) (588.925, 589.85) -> 0.289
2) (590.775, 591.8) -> 0.013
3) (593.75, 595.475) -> 0.012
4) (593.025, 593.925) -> 0.005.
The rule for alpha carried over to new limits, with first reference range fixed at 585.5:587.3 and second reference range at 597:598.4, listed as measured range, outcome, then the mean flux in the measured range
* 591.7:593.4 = -0.01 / 48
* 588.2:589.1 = 0.16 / 39.2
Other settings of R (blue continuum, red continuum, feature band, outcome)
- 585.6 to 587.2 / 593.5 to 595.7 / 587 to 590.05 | 0.15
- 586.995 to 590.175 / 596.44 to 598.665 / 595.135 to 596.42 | -0.04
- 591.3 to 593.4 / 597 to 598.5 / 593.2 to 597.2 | -0.02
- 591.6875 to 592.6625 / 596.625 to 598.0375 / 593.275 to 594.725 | 0.01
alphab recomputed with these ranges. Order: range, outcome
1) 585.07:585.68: 47.5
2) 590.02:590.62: 48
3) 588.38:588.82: 42.7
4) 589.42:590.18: 36.9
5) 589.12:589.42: 41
